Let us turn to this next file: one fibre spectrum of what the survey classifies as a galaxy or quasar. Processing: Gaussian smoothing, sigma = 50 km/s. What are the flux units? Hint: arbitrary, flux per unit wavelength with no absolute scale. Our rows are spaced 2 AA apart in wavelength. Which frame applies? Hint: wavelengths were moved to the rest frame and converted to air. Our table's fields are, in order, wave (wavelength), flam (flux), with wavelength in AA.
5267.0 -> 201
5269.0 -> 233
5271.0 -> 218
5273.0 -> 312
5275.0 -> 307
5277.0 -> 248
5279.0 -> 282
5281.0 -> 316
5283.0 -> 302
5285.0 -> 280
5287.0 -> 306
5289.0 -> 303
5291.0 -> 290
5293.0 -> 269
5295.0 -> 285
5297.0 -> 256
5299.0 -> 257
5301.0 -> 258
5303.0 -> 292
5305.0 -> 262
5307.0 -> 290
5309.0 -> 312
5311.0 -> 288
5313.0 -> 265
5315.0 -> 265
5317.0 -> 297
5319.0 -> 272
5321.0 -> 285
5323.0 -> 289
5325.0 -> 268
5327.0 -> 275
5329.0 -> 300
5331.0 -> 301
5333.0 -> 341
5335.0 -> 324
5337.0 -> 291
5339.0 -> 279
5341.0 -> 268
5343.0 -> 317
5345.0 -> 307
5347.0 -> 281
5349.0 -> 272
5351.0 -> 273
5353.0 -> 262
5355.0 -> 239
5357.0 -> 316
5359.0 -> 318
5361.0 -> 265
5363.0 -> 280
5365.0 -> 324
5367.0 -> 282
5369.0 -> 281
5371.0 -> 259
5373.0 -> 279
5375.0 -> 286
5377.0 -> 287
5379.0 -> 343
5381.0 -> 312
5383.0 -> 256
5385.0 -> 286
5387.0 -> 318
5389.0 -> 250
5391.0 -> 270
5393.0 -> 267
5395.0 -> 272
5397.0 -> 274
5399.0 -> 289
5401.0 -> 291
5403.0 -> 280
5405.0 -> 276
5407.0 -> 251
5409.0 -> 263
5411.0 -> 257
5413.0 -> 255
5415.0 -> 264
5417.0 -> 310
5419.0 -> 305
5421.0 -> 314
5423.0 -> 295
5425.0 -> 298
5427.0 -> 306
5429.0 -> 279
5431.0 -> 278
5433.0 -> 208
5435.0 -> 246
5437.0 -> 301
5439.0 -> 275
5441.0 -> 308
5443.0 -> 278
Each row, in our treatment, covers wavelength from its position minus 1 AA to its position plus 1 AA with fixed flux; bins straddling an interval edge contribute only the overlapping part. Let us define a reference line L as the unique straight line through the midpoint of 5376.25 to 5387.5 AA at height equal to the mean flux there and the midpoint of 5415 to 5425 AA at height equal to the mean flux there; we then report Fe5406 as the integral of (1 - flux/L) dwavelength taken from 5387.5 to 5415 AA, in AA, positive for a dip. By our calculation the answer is 2.8 AA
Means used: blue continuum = 300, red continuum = 301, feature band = 270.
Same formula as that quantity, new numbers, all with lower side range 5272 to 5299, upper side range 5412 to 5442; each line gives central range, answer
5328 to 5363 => -0.7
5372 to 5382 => -0.6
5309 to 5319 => 0.2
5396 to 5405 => 0.0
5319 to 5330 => 0.2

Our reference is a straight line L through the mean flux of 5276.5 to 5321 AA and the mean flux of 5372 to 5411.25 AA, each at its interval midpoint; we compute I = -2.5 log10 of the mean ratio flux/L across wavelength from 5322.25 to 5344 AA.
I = -0.054 mag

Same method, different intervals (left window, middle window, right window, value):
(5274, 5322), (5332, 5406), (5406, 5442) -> -0.02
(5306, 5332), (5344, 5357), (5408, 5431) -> 0.04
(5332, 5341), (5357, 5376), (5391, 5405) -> 0.01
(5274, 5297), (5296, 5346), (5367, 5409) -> 0.00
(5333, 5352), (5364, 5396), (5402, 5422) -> 0.00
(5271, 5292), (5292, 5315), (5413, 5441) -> 0.06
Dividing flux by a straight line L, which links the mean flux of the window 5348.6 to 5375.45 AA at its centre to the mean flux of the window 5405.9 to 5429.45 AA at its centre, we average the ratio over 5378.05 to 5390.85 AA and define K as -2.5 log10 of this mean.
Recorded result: -0.04 mag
